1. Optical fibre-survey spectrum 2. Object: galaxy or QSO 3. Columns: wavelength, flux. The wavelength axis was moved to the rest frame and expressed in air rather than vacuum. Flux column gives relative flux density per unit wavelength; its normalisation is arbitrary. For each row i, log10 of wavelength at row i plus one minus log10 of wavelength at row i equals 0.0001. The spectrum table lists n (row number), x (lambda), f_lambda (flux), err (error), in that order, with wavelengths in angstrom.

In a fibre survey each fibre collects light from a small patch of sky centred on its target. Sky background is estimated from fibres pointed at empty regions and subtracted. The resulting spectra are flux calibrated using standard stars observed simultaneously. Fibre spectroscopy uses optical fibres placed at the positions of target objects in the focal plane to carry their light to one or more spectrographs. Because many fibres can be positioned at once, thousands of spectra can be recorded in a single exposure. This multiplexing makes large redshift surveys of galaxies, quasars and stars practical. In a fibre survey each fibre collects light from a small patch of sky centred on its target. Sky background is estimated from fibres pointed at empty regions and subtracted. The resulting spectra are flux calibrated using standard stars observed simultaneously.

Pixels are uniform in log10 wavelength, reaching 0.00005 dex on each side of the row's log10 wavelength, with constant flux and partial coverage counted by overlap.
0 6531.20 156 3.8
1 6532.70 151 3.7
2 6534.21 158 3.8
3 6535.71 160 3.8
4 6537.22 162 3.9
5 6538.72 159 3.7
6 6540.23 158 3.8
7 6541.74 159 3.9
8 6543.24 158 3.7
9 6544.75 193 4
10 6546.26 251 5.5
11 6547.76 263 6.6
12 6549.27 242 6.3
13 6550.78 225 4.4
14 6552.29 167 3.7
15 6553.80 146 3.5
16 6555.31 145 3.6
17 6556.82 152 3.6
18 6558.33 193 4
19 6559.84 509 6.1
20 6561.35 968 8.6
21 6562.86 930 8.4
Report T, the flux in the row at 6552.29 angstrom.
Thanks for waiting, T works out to 167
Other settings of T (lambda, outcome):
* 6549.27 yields 242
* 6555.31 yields 145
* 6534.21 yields 158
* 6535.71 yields 160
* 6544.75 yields 193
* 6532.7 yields 151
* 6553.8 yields 146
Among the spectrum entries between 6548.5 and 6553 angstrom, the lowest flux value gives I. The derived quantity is 167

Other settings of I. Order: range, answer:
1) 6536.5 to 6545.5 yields 158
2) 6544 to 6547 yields 193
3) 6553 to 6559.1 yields 145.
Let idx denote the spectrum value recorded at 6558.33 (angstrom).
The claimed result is 193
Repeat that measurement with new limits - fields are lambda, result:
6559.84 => 509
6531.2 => 156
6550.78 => 225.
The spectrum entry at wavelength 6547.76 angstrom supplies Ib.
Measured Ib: 263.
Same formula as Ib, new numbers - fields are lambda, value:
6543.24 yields 158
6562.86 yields 930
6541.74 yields 159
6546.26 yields 251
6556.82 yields 152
